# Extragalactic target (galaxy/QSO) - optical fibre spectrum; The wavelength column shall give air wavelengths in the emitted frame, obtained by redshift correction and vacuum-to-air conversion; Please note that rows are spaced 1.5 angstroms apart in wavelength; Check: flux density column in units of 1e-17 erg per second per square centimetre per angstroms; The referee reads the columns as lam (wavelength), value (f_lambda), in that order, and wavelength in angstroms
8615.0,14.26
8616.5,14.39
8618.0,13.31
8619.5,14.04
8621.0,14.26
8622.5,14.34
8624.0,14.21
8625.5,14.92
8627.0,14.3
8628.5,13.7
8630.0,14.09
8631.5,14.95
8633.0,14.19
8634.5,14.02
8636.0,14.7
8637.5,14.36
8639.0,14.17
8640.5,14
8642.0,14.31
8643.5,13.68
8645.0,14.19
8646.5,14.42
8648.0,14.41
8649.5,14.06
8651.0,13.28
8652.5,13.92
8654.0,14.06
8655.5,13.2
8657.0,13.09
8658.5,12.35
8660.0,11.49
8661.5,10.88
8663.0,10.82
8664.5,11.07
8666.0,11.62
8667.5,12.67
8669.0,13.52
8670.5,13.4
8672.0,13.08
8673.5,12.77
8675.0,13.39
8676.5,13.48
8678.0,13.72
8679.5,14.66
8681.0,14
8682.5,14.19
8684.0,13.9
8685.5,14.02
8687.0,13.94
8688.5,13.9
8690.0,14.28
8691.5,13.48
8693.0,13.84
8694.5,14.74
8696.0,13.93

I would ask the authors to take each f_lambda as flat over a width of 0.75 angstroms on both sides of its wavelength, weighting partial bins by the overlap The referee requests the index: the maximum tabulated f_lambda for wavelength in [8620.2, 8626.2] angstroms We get 14.92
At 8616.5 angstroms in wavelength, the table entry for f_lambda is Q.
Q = 14.39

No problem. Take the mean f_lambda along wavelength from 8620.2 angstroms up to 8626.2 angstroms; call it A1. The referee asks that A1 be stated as 14.4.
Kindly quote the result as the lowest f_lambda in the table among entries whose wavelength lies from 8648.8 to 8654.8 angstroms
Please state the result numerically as 13.28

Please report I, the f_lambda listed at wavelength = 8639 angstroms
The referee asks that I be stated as 14.17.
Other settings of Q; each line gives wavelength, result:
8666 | 11.62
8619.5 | 14.04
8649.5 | 14.06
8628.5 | 13.7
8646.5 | 14.42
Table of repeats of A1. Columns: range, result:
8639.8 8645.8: 14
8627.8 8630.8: 13.9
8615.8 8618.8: 13.8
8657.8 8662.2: 11.6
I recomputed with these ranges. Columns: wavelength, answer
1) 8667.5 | 12.67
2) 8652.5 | 13.92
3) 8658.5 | 12.35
